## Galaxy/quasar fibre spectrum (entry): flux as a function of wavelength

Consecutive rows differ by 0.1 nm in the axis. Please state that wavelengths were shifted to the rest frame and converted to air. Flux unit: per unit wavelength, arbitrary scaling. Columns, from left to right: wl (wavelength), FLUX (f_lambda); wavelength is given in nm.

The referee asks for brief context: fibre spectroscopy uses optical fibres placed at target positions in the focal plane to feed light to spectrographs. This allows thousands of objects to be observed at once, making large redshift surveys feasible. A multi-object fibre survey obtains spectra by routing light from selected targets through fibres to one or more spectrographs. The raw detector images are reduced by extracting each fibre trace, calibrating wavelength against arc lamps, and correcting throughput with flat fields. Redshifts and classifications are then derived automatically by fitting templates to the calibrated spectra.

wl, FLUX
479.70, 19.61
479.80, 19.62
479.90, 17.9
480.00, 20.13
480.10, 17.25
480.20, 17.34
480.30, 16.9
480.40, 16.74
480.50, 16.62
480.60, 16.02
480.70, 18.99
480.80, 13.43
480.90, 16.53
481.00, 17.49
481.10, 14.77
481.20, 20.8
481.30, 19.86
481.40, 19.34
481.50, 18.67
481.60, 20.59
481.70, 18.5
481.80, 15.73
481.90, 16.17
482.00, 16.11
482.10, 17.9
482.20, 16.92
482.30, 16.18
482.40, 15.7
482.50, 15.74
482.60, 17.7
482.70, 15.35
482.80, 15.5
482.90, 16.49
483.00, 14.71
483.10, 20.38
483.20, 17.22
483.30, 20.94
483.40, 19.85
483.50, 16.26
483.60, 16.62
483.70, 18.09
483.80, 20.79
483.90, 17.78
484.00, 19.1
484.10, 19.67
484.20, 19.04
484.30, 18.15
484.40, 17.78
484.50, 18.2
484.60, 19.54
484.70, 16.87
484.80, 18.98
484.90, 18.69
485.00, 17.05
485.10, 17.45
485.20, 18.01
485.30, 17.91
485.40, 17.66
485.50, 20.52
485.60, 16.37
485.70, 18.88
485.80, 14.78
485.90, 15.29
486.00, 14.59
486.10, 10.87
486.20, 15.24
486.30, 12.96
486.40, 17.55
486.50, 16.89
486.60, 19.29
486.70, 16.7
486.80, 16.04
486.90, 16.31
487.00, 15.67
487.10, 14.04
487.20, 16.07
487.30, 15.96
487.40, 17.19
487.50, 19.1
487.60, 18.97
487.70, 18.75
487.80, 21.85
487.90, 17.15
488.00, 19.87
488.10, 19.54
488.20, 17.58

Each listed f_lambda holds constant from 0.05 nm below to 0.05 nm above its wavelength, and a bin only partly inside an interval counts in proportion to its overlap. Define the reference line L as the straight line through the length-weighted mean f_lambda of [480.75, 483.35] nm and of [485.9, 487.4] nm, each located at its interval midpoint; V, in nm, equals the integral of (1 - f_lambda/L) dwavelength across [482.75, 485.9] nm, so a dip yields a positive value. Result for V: -0.297 nm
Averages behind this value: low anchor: 17.3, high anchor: 15.6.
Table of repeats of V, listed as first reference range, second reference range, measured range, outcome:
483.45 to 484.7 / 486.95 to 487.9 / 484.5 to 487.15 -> 0.18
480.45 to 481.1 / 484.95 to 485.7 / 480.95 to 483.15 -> -0.07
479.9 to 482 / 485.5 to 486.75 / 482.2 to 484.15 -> -0.08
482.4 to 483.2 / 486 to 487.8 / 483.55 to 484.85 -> -0.16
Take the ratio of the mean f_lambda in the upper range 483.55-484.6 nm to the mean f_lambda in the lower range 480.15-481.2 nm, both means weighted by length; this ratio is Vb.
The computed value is 1.11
